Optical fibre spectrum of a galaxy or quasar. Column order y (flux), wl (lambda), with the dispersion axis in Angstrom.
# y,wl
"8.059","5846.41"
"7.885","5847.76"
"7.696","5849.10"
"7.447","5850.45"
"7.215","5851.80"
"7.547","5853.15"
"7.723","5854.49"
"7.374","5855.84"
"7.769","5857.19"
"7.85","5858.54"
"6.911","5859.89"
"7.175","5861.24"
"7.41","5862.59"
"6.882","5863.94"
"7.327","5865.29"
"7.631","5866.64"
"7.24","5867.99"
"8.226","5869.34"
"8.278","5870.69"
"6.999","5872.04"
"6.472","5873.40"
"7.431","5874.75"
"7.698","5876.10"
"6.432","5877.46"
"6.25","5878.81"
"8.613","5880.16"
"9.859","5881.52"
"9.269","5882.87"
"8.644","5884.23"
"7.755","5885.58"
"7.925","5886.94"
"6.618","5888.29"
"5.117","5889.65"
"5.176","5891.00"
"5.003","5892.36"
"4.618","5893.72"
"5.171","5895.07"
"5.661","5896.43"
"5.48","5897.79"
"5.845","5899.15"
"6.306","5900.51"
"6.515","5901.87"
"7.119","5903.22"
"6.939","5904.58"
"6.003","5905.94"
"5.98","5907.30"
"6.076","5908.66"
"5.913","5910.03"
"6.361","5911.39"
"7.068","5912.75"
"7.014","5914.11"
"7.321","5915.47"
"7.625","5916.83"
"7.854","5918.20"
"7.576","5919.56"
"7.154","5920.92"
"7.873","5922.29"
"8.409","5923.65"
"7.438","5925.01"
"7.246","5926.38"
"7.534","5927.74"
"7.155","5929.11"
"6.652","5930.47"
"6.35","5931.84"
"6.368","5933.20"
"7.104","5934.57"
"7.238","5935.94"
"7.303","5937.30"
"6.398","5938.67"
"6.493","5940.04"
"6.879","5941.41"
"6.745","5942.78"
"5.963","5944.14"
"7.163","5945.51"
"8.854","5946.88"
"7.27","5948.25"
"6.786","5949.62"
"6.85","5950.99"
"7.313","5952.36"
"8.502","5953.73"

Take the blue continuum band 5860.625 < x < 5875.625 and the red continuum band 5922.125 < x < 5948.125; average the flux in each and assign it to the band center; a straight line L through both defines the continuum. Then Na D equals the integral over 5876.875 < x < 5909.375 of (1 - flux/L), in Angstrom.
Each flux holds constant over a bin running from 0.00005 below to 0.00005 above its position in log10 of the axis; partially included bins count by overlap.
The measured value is 3.0 Angstrom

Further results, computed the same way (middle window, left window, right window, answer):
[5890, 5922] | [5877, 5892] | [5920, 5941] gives 4.0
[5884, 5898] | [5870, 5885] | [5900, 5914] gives 2.3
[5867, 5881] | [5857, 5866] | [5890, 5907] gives -1.2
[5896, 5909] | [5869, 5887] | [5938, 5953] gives 2.3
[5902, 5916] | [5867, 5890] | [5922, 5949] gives 1.5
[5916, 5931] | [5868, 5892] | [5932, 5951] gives -0.9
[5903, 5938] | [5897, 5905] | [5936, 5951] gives -2.0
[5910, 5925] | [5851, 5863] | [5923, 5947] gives -0.5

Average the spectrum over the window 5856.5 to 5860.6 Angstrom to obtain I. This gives 7.5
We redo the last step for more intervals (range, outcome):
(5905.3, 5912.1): 6.07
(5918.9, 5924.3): 7.75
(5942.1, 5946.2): 6.64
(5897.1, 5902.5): 6.02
